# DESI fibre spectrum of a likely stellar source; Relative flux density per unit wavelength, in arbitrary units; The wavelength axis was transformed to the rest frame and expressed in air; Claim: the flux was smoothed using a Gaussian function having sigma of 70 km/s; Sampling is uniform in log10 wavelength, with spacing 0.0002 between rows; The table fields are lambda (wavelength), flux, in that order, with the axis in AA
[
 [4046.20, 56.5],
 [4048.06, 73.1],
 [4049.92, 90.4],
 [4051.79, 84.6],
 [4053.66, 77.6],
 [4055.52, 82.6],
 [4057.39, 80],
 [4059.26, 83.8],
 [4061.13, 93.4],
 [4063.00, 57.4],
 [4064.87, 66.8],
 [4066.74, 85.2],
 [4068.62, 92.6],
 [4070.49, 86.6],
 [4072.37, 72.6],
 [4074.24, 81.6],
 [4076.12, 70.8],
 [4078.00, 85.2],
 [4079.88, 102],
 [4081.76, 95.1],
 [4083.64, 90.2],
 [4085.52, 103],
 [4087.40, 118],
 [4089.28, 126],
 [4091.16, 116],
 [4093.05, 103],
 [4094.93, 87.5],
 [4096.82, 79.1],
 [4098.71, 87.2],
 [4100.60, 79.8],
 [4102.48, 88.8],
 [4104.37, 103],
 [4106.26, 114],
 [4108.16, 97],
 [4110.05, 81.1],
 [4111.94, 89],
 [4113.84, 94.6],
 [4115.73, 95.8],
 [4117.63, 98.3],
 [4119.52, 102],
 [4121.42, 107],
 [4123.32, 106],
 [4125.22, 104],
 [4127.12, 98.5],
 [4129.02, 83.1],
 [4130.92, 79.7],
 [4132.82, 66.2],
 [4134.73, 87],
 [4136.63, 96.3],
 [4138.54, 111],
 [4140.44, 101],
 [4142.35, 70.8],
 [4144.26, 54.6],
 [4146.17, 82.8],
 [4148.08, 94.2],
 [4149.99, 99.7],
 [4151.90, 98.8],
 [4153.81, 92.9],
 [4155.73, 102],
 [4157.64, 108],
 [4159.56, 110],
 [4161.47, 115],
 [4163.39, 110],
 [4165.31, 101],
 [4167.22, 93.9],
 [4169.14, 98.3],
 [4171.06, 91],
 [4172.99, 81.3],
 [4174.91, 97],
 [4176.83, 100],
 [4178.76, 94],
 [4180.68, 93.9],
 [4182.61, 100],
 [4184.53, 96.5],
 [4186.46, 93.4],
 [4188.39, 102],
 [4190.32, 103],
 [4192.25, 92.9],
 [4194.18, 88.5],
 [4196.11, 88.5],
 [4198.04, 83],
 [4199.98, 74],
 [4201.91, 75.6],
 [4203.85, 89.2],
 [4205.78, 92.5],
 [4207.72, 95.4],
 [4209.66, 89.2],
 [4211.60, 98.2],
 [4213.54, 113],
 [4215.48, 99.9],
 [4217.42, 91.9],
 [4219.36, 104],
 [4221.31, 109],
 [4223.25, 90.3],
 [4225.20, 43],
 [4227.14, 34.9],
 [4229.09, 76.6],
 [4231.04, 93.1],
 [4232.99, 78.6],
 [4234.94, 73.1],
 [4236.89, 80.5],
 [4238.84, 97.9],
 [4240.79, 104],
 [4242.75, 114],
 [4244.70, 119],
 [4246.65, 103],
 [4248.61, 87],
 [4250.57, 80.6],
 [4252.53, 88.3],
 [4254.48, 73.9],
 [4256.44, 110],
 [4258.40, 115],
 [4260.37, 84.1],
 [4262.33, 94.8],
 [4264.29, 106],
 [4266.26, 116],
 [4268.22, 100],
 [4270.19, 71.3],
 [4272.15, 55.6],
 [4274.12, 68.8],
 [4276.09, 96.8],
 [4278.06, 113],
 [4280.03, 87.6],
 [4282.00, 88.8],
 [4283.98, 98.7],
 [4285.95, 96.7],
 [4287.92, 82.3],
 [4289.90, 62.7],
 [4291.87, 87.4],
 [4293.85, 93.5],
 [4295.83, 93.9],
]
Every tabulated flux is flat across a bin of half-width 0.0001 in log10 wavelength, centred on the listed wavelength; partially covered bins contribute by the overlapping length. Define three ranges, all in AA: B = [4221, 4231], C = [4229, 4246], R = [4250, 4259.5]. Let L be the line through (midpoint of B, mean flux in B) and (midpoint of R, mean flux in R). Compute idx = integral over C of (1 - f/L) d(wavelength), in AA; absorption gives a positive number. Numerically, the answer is -3.0 AA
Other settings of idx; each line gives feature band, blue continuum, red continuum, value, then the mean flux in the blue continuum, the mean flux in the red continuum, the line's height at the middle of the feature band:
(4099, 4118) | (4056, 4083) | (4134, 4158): -1.4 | 82.4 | 91.9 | 87.3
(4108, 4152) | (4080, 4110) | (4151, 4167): 4.5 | 98.7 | 104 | 102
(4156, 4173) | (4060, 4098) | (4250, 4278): -2.1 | 90.6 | 91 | 90.8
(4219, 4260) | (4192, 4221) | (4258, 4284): 1.3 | 92.1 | 91.8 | 92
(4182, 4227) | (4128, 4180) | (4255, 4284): 1.2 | 93.4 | 93.2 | 93.3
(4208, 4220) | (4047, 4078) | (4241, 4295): -1.3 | 80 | 92.5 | 89.3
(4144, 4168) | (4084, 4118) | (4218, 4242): -1.9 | 97.7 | 82.5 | 91.2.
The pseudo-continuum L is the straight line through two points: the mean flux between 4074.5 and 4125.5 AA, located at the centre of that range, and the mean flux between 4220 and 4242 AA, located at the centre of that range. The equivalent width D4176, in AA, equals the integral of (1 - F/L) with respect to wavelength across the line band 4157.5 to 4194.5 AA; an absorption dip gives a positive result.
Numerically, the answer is -4.6 AA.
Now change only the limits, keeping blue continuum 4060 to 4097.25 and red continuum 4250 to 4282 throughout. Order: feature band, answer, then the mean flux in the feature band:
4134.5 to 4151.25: 0.39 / 88.9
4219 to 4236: 2.64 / 77.1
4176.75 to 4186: -0.53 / 96.4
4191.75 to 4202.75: 0.93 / 83.5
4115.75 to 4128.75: -1.46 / 101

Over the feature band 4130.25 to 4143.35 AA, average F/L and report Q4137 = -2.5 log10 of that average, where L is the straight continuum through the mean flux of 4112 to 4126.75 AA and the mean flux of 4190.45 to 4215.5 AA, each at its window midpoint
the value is 0.13 mag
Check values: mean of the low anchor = 100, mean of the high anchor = 90.8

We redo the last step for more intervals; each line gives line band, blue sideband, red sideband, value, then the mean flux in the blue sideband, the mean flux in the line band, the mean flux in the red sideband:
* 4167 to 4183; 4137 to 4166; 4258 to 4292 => 0.015 mag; 96.7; 94.1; 89.9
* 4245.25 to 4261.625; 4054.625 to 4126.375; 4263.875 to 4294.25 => -0.051 mag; 92.3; 93.5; 88.7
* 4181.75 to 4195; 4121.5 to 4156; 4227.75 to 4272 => -0.059 mag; 90.7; 96.7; 92.8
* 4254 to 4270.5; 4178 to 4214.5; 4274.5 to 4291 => -0.090 mag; 92.8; 98.5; 90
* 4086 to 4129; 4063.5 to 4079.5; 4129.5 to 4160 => -0.158 mag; 80.3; 98.6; 90.5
